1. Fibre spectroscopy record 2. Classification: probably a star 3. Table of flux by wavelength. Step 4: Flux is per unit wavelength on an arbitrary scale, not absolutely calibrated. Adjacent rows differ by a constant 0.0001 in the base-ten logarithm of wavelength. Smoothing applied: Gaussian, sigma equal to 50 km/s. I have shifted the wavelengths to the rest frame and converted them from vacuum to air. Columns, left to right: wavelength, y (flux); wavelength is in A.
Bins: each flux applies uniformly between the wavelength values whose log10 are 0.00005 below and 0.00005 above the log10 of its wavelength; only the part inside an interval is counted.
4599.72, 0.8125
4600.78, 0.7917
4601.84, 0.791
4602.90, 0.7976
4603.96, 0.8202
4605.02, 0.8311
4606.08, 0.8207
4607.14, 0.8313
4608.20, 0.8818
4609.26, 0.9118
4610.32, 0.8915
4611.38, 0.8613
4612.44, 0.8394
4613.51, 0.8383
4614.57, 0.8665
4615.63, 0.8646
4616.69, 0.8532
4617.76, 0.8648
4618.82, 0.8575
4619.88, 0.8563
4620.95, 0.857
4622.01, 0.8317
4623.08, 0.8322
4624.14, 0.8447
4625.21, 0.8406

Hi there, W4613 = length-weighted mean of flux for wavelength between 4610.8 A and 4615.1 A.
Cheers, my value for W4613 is 0.852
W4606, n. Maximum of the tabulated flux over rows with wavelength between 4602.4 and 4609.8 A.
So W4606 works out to 0.9118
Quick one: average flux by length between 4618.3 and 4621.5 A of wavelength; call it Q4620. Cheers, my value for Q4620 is 0.857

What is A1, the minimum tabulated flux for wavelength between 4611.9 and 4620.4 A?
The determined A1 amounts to 0.8383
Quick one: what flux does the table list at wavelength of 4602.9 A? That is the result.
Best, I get 0.7976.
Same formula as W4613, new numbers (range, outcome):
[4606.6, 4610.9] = 0.88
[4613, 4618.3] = 0.858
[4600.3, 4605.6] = 0.807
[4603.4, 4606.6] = 0.824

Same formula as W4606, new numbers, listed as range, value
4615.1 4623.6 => 0.8648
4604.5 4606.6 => 0.8311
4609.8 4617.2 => 0.8915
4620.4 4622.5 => 0.857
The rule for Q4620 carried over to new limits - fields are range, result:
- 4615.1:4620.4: 0.86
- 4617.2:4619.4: 0.861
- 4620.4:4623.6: 0.838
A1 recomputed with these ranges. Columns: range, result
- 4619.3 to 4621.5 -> 0.8563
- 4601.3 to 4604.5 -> 0.791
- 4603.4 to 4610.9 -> 0.8202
